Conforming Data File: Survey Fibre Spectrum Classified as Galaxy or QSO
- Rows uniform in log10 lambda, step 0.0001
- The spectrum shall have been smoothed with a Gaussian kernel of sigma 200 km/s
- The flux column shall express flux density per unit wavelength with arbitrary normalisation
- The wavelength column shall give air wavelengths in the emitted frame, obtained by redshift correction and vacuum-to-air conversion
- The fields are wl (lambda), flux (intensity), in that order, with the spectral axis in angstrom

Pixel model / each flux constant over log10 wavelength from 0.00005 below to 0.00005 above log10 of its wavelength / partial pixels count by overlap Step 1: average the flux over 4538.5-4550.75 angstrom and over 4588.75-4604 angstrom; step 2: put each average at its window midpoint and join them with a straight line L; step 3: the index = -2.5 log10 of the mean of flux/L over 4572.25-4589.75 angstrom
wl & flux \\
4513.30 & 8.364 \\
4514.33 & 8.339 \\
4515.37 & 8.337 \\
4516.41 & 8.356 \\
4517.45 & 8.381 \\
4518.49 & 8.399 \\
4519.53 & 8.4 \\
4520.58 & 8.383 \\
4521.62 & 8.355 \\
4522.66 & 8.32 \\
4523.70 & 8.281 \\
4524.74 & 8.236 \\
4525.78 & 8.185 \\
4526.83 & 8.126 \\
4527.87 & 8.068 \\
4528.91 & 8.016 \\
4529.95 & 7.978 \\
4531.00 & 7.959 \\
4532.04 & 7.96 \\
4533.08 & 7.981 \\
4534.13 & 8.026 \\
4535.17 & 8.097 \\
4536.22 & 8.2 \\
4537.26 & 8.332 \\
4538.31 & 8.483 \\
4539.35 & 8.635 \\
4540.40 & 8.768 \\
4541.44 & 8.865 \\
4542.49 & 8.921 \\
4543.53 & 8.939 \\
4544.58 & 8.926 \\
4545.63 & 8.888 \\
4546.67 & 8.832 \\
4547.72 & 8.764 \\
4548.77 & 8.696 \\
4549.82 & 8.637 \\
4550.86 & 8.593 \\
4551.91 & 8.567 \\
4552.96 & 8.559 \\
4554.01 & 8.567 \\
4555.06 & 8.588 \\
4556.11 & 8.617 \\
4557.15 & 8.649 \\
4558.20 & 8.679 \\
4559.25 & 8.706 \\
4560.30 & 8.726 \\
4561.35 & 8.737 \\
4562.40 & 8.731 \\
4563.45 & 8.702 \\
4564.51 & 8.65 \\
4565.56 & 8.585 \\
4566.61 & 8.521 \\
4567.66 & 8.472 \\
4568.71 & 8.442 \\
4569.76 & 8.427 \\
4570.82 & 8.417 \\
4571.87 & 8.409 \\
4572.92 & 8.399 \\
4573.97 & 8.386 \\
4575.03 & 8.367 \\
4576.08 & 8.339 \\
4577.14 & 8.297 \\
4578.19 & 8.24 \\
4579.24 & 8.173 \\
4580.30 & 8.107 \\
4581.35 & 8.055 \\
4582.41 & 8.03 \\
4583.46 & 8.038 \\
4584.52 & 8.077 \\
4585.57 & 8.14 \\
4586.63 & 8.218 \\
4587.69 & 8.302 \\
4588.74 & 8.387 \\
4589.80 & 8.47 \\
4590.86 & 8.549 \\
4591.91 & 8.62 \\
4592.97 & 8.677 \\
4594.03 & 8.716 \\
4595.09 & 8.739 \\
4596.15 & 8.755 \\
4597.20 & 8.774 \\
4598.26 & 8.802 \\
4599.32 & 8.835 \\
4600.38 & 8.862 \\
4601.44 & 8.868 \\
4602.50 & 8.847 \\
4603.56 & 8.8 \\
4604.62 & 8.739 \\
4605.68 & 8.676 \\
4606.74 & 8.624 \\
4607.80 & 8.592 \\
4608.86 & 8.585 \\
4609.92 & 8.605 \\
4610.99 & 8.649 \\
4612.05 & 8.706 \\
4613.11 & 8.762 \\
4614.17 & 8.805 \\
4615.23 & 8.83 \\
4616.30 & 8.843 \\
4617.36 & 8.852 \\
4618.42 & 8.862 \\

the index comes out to 0.07 mag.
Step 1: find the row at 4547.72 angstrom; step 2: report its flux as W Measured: 8.764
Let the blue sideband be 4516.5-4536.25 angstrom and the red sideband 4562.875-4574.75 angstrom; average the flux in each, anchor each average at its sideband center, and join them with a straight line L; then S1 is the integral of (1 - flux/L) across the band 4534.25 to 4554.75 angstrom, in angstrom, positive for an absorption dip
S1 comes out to -0.8 angstrom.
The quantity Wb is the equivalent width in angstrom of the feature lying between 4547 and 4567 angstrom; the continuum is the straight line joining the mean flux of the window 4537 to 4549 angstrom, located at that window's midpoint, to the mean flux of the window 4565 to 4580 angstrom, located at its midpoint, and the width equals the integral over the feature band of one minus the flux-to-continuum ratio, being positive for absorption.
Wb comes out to -0.1 angstrom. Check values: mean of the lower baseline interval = 8.76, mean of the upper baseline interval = 8.39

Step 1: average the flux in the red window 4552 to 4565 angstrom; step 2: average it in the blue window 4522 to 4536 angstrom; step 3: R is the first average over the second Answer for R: 1.07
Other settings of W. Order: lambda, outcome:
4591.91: 8.62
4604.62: 8.739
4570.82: 8.417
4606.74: 8.624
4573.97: 8.386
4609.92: 8.605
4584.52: 8.077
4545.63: 8.888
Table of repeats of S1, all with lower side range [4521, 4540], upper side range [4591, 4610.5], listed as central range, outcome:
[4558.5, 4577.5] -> -0.1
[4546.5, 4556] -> -0.3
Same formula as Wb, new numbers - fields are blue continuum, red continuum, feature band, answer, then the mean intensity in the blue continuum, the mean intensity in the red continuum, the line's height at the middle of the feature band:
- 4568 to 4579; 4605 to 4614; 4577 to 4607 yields 0.08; 8.37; 8.66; 8.52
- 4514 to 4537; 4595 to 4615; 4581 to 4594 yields 0.46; 8.2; 8.74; 8.62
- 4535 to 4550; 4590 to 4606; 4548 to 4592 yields 1.32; 8.68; 8.75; 8.71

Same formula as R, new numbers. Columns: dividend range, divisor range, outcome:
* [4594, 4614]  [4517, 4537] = 1.07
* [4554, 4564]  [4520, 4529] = 1.05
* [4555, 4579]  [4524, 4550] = 1.01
